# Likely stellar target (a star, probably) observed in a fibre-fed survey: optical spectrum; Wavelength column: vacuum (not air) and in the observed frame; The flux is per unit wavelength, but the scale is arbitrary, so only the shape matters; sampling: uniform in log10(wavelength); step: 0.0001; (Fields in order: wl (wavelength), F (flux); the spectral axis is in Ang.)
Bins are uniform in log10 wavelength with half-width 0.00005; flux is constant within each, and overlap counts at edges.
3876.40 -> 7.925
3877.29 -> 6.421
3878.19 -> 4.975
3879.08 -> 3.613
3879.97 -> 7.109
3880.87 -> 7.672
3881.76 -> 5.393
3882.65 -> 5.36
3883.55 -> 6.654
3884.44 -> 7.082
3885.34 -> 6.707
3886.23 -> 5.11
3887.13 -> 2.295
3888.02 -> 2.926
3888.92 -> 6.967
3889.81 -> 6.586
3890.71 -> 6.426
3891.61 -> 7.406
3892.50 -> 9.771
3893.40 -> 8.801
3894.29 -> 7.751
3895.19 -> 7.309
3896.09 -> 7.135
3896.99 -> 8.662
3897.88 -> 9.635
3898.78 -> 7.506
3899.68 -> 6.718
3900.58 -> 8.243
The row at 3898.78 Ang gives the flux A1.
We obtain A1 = 7.506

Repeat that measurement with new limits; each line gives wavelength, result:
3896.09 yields 7.135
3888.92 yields 6.967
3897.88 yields 9.635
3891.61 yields 7.406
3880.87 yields 7.672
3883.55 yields 6.654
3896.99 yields 8.662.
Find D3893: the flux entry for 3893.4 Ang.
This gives 8.801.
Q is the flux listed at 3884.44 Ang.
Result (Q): 7.082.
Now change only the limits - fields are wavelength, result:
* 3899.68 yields 6.718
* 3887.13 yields 2.295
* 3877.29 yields 6.421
